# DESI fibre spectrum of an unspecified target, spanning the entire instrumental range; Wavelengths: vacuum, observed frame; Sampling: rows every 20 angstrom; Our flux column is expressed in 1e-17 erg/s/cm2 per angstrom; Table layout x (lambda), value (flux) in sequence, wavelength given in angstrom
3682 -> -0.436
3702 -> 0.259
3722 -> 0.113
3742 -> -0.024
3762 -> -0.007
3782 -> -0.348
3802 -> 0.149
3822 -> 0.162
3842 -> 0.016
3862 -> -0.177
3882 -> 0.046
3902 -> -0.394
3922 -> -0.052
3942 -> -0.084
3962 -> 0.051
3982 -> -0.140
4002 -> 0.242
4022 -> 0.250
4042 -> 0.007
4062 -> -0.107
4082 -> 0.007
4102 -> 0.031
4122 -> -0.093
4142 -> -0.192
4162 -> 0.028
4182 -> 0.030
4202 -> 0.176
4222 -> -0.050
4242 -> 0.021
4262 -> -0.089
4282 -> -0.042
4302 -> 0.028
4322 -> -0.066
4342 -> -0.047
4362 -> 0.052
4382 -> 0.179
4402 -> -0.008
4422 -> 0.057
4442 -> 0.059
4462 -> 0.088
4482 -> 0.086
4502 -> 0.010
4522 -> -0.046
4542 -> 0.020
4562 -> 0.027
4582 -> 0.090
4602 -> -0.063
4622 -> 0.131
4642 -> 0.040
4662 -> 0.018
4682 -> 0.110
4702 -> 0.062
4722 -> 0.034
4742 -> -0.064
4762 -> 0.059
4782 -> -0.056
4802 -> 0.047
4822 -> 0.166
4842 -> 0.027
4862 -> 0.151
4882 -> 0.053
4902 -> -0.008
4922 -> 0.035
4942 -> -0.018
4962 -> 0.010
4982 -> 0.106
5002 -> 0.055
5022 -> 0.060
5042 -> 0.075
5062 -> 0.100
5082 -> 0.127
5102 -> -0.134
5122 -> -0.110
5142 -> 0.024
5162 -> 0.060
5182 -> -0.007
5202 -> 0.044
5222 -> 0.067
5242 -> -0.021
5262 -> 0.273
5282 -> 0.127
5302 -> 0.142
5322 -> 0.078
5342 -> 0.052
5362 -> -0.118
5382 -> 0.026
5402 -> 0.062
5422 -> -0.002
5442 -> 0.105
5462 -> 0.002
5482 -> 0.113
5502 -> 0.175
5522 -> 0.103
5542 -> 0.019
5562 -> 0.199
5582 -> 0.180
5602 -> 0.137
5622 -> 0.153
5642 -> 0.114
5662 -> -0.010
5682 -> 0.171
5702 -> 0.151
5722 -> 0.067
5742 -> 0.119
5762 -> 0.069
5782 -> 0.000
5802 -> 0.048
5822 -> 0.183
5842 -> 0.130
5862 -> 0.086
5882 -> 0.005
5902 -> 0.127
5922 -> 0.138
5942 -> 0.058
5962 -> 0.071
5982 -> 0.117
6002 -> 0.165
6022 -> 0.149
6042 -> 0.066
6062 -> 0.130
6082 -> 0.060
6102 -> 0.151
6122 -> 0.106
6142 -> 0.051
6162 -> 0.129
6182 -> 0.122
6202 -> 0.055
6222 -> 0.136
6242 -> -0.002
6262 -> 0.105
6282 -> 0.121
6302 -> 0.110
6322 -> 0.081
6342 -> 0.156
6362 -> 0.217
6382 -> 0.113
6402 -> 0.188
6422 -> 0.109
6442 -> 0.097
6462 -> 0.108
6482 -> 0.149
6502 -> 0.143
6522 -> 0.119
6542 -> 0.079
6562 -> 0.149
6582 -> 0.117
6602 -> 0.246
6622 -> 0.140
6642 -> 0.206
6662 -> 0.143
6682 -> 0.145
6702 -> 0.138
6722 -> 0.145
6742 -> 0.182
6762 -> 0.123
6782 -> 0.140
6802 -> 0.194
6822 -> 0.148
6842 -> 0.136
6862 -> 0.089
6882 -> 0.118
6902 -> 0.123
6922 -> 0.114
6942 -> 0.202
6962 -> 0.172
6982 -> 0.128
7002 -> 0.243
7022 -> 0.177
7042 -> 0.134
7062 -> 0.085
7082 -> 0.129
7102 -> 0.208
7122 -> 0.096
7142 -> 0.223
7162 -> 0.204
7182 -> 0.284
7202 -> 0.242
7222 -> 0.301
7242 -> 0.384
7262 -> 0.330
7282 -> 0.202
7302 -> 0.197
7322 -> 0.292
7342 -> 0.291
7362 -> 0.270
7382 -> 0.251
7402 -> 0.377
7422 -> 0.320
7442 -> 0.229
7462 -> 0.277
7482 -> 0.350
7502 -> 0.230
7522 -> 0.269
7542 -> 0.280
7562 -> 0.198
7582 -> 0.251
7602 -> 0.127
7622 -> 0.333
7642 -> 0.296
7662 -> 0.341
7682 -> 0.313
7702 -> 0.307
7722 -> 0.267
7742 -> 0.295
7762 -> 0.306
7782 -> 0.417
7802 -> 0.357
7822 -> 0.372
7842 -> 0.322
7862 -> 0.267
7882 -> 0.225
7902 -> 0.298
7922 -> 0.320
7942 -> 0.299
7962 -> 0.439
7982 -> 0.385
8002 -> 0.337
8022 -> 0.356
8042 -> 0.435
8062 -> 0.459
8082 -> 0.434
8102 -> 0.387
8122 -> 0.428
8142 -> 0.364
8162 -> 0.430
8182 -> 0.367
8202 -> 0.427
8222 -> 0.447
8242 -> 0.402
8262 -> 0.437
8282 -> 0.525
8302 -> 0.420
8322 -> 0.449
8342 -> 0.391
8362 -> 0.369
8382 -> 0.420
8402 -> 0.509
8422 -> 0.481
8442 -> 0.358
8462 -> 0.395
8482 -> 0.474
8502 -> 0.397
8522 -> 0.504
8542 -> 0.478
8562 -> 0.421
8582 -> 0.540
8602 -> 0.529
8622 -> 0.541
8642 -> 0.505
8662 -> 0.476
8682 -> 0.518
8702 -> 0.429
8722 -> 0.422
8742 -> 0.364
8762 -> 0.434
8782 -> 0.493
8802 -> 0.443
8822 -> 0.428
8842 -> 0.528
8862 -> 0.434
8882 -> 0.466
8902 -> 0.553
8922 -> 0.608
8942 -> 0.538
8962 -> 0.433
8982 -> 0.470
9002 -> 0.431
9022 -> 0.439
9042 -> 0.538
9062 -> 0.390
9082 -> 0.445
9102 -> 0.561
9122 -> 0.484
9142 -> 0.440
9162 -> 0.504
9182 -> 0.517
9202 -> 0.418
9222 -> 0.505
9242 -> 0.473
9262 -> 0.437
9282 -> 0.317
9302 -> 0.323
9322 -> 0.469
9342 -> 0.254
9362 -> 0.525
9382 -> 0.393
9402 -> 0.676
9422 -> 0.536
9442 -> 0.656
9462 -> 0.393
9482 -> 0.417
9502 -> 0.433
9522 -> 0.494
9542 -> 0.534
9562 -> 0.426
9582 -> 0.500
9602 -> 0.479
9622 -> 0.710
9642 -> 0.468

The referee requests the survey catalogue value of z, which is 0.80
